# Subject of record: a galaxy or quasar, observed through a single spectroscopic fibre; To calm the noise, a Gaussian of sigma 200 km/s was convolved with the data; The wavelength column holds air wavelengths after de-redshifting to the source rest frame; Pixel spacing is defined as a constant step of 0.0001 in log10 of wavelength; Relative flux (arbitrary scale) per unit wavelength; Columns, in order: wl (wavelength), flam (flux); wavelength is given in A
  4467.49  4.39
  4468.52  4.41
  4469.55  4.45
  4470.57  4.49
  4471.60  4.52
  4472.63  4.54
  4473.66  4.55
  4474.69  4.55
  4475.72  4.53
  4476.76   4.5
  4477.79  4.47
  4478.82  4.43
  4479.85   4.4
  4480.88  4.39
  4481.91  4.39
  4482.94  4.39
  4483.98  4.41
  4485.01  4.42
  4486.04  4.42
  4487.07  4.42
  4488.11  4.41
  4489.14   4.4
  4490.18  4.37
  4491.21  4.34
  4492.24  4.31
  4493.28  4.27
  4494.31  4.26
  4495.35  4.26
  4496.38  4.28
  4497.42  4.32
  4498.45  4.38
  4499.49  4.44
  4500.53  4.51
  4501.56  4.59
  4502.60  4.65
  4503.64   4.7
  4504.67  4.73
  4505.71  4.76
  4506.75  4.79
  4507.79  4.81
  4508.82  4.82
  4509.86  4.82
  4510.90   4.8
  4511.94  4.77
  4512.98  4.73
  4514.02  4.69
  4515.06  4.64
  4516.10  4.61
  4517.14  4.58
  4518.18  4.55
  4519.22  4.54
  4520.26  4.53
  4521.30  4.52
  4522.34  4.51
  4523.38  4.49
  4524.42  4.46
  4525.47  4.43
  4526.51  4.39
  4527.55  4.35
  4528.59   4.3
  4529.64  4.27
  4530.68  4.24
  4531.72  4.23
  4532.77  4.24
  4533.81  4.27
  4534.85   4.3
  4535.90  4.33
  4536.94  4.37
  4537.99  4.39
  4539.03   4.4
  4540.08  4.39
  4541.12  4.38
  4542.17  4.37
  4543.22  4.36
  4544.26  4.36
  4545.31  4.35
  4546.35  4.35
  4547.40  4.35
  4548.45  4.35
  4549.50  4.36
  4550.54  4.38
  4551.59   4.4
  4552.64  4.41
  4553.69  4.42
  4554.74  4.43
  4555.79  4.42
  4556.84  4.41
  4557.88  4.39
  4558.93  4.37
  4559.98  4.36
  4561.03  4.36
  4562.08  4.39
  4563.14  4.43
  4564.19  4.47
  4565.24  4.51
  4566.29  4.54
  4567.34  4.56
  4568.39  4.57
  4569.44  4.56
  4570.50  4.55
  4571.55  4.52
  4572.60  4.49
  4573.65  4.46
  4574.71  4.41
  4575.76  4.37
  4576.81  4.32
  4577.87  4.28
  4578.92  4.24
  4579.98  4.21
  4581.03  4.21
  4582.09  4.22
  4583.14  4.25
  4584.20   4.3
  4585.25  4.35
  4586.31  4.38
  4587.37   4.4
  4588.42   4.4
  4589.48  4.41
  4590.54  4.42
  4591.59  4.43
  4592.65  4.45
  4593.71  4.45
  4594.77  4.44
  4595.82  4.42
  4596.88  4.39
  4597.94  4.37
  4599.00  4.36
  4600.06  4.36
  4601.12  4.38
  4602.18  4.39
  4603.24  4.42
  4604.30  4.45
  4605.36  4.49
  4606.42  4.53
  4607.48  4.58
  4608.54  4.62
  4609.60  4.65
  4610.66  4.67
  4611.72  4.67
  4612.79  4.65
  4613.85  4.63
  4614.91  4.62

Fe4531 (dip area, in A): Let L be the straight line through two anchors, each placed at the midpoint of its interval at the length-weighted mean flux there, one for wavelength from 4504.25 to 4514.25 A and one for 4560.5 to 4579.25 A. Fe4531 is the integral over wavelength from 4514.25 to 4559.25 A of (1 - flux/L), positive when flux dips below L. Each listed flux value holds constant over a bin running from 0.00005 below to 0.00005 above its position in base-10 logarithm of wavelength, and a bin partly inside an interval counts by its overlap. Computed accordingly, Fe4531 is 2.2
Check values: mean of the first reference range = 4.77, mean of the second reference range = 4.45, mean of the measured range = 4.4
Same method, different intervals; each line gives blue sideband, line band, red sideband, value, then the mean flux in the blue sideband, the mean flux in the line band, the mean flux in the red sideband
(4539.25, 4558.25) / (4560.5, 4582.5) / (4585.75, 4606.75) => -0.08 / 4.38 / 4.41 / 4.41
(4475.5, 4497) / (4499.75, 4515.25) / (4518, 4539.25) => -1.19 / 4.38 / 4.72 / 4.38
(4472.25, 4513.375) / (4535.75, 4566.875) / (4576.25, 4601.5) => 0.12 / 4.51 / 4.39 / 4.35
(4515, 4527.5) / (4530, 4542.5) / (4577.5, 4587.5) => 0.36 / 4.51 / 4.33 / 4.28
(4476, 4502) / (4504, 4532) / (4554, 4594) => -1.13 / 4.39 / 4.57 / 4.4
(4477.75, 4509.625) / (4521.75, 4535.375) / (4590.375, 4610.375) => 0.37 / 4.47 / 4.35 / 4.46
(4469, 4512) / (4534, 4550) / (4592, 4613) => 0.47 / 4.5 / 4.36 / 4.48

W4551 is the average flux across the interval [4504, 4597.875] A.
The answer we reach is 4.44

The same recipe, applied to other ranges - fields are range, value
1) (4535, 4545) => 4.37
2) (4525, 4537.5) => 4.31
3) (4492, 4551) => 4.47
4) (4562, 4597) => 4.41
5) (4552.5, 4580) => 4.43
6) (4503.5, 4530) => 4.6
